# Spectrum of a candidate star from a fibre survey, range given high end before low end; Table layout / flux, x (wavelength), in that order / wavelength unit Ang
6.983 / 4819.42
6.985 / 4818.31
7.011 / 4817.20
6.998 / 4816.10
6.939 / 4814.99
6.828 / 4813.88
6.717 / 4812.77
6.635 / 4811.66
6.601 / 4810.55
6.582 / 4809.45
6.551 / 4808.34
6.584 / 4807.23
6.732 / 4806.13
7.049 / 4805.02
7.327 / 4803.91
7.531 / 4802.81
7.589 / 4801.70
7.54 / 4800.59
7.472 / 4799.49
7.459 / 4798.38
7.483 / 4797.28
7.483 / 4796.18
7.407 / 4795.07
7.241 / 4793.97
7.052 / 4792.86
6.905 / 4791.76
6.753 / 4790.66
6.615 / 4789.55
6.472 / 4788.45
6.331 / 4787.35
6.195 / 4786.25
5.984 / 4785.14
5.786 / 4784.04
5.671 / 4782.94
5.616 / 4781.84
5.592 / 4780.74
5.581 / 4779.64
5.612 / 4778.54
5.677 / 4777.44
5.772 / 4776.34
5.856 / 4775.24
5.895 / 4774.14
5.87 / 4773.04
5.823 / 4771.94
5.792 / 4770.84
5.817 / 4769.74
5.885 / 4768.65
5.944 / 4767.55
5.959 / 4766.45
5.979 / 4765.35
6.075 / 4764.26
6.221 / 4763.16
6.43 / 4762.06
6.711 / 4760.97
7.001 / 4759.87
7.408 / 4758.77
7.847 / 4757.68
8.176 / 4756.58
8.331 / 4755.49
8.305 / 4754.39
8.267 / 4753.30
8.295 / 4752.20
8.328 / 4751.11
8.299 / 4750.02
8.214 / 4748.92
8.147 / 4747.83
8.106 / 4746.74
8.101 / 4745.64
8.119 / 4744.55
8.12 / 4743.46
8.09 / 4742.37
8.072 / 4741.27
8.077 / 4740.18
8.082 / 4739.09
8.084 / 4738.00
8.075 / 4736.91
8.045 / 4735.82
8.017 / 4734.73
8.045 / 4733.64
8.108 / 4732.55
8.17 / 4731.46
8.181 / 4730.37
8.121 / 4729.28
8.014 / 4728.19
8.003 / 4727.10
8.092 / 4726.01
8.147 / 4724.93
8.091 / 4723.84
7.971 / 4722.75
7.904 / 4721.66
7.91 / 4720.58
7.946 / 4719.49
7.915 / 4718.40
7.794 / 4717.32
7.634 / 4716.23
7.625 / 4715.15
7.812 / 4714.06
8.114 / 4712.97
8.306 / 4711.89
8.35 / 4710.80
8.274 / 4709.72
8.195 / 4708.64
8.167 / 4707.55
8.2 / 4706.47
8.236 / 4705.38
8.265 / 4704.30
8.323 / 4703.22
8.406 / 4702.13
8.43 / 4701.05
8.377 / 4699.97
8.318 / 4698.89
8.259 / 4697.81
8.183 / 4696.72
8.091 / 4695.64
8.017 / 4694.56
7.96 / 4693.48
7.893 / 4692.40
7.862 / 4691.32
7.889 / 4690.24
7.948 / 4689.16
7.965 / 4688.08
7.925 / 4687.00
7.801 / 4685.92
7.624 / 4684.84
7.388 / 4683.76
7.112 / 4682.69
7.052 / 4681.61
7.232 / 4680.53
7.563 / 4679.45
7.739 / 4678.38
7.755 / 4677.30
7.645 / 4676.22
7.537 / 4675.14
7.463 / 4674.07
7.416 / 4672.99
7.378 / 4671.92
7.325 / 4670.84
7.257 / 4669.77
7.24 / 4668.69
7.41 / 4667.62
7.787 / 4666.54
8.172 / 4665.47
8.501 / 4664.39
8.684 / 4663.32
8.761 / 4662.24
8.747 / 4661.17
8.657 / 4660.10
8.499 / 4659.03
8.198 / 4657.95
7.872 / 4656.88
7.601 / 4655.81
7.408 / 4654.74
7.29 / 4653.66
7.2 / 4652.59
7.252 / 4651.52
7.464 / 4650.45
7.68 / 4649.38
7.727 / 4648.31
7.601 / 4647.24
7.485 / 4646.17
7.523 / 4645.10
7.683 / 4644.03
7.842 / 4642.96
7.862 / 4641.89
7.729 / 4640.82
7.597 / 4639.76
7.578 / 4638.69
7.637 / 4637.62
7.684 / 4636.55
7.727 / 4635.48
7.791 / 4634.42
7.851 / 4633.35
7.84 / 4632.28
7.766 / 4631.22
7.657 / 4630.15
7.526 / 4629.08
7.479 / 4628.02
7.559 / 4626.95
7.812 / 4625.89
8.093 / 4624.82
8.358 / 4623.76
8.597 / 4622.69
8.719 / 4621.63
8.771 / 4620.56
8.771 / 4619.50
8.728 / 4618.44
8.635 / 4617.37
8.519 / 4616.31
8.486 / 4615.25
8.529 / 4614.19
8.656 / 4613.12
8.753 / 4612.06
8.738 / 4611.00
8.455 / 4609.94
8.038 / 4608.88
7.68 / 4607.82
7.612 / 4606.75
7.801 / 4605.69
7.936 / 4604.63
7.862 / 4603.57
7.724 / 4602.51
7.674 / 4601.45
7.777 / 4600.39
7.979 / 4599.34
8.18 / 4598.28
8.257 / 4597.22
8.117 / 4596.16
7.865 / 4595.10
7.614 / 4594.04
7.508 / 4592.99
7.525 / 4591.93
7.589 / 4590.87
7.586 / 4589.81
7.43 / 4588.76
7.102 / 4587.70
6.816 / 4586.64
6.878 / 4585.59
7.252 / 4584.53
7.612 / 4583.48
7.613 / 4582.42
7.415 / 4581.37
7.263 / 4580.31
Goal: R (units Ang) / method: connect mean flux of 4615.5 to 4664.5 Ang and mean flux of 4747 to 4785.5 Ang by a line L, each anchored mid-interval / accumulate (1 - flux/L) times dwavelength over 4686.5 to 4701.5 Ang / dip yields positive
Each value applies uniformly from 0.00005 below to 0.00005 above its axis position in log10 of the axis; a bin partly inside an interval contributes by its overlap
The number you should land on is -1.4 Ang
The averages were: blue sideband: 7.95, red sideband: 6.65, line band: 8.08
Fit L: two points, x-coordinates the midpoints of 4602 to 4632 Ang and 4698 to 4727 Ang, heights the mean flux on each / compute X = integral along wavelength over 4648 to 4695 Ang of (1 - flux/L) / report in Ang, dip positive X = 2.3 Ang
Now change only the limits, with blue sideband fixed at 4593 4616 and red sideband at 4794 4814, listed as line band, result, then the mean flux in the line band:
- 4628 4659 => 0.9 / 7.66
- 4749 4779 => 2.3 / 6.75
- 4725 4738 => -1.1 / 8.08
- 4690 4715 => -1.9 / 8.16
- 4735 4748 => -1.2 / 8.09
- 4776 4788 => 2.3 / 5.81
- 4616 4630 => -0.5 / 8.25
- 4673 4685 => 0.4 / 7.46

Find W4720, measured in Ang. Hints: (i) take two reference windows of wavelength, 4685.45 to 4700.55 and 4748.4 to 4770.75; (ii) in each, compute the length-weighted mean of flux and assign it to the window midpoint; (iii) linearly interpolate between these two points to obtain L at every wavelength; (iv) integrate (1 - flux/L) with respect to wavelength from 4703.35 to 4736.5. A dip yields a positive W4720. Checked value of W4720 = -1.7 Ang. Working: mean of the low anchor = 8.04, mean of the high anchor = 7.14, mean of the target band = 8.06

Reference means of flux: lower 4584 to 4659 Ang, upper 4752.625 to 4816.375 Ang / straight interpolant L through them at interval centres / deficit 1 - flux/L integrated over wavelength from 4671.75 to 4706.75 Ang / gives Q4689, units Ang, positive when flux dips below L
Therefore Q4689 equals -2.41 Ang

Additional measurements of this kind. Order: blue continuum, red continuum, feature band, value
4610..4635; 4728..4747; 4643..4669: 1.09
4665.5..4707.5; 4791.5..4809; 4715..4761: -2.93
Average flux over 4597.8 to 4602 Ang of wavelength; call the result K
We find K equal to 7.91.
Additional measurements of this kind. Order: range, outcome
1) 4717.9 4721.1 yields 7.91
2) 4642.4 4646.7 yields 7.63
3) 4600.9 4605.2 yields 7.8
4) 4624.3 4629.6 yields 7.7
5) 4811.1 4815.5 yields 6.77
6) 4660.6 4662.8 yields 8.75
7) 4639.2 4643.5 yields 7.76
